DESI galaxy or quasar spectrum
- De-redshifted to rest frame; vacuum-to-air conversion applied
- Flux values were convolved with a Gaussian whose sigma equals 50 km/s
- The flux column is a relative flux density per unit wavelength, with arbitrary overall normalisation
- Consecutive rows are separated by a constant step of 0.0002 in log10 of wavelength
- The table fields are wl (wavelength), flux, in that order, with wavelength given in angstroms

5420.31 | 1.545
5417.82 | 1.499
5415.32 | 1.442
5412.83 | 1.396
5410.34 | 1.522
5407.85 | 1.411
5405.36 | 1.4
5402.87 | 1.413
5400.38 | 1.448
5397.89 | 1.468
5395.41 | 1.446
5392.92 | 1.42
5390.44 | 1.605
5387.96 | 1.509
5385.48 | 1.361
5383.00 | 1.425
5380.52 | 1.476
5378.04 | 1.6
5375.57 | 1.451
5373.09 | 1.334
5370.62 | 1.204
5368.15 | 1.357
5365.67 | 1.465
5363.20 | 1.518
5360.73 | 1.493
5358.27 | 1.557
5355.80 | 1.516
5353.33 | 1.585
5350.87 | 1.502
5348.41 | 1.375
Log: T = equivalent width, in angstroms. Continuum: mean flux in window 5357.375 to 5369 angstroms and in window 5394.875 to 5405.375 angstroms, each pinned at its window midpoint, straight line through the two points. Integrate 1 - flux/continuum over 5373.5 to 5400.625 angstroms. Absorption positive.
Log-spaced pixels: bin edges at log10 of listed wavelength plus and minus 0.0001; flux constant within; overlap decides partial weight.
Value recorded -0.33 angstroms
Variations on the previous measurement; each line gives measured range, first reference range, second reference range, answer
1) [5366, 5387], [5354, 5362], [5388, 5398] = 1.4 angstroms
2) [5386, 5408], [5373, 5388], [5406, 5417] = -0.1 angstroms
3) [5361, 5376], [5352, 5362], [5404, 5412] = 1.2 angstroms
